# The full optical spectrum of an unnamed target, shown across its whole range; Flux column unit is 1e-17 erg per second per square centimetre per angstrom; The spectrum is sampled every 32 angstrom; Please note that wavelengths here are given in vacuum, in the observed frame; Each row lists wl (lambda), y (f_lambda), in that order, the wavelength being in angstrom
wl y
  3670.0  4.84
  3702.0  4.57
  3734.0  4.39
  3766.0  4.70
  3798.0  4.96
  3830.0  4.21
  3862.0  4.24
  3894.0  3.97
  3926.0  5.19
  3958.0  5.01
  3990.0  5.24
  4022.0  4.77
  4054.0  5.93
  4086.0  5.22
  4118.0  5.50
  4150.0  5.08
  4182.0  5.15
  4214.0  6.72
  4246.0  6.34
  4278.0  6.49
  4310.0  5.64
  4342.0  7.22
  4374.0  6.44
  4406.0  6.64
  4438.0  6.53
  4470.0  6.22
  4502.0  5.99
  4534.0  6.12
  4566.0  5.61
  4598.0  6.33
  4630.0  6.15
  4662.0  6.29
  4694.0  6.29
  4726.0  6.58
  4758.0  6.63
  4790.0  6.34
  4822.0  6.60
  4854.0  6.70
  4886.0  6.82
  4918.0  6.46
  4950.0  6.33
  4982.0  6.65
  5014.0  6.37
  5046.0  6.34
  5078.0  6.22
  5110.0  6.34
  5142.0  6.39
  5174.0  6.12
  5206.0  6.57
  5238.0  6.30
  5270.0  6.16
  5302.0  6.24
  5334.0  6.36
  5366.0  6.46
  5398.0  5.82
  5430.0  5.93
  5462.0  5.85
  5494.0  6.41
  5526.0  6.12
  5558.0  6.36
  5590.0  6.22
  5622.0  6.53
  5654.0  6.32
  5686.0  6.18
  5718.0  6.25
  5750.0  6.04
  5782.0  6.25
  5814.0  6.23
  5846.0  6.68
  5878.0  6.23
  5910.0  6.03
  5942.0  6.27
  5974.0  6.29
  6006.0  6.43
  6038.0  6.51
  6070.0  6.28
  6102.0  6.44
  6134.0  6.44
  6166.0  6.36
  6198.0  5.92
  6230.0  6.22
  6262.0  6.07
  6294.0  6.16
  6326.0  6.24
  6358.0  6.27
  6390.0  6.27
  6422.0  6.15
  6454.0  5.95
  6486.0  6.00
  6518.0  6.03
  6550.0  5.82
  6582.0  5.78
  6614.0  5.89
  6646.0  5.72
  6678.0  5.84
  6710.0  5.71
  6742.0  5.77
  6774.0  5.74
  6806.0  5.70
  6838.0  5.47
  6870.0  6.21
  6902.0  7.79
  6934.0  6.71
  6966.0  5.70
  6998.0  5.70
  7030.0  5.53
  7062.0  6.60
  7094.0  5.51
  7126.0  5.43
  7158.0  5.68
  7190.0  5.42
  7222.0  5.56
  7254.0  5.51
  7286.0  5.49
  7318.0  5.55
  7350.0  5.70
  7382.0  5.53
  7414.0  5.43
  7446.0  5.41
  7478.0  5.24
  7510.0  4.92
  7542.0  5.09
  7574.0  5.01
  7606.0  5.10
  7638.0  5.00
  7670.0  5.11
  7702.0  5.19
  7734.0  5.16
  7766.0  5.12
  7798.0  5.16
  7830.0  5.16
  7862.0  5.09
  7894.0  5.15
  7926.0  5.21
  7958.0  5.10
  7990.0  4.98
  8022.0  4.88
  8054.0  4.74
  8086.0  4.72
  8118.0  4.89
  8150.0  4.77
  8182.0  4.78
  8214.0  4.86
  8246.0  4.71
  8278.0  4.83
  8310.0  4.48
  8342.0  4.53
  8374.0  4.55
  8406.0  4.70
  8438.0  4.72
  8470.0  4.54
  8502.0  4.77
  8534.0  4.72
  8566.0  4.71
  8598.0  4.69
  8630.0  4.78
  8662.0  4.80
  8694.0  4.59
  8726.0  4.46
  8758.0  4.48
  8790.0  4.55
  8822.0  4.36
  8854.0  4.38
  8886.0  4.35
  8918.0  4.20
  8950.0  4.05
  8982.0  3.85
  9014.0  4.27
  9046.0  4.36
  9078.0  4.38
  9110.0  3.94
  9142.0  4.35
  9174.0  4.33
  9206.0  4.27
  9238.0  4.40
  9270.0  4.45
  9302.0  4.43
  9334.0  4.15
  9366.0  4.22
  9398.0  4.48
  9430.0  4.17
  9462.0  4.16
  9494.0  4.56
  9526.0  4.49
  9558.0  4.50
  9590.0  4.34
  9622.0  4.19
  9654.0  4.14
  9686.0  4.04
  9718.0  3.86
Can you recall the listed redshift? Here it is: 0.051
